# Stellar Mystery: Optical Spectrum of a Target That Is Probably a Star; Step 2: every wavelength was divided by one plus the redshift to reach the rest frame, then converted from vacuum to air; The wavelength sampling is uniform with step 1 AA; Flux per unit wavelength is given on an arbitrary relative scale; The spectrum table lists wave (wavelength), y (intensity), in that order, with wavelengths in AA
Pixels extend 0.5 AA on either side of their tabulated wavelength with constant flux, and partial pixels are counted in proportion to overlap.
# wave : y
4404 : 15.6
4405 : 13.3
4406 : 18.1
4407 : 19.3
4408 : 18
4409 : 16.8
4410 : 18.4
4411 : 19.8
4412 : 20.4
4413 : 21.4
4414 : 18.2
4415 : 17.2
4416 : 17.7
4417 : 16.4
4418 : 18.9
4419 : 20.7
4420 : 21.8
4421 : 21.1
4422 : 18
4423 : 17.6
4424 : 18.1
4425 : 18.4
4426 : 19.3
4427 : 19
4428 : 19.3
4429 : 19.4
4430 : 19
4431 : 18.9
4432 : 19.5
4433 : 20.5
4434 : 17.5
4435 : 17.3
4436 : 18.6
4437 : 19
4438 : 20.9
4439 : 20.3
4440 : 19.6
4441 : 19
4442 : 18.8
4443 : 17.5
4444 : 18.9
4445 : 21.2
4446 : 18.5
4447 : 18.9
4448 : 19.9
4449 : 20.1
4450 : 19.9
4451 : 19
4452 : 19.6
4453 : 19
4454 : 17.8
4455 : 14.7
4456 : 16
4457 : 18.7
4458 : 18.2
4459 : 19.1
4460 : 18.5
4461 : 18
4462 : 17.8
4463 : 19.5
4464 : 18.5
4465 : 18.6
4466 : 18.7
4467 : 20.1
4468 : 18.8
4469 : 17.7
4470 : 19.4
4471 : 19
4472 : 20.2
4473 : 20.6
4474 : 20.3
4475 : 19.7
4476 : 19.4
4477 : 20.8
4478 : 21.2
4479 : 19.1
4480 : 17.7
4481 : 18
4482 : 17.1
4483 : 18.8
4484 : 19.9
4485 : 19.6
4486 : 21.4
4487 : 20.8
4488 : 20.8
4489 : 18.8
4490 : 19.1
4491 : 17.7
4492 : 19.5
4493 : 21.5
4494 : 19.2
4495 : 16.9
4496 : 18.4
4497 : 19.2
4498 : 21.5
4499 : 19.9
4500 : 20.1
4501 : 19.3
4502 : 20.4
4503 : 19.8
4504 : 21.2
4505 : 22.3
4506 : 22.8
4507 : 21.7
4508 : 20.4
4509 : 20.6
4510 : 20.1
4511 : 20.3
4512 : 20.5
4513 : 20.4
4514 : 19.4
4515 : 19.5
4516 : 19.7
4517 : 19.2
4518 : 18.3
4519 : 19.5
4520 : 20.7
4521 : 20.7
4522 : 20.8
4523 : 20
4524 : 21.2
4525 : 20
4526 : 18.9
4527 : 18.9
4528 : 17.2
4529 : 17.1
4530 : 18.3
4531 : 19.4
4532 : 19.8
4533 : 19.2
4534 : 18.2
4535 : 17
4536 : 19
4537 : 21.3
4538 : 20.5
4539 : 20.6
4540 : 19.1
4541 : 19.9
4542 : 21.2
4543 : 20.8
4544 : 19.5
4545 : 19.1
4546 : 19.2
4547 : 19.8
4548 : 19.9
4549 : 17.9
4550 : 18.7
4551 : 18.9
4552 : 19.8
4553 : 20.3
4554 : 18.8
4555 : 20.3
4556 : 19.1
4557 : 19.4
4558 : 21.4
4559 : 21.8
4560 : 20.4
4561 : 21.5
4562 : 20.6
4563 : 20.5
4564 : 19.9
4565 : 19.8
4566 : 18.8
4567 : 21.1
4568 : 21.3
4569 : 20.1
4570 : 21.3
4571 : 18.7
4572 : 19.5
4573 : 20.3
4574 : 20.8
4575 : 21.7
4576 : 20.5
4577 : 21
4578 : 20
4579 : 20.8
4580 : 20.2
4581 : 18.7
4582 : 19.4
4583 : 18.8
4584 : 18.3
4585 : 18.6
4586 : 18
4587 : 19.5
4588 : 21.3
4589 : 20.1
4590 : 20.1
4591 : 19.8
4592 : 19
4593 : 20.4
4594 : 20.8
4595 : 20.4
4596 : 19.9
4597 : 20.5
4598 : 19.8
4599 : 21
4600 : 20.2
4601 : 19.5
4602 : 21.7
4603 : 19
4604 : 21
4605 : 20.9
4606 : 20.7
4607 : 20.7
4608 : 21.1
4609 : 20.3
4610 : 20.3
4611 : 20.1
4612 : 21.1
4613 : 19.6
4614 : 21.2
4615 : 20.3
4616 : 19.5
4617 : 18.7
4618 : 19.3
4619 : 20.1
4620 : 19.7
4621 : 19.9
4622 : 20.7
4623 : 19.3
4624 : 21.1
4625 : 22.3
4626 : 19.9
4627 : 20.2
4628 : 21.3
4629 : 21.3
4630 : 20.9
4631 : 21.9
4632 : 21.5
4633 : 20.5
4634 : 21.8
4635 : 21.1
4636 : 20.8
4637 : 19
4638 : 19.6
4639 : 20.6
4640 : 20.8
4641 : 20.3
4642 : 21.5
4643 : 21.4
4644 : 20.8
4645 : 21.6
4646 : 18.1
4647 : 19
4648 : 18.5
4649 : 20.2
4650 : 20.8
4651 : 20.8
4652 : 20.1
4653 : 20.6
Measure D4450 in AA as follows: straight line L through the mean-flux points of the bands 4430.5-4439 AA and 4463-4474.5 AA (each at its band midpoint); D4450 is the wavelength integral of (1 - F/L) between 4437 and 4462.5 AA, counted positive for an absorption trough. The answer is 0.5 AA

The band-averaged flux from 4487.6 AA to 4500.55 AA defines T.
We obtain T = 19.4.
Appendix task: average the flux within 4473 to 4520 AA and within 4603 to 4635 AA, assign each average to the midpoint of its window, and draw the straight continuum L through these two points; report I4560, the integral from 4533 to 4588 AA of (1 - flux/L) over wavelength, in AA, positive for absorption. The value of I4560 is 1.0 AA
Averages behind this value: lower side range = 19.8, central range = 19.9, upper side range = 20.5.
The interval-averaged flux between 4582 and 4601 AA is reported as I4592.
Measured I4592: 19.8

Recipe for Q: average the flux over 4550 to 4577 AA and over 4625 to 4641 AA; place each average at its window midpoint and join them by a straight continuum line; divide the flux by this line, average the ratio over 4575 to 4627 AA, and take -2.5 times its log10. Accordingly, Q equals 0.02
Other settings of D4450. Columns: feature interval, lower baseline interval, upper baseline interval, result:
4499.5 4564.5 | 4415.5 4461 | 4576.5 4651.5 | -0.89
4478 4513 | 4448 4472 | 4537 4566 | -1.32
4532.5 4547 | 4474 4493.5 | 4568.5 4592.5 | 0.07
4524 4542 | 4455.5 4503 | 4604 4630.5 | 0.45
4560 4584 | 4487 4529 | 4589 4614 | 0.01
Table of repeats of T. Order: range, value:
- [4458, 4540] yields 19.6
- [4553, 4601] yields 20.1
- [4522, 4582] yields 19.8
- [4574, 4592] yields 19.8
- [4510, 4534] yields 19.5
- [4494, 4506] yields 20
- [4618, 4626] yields 20.3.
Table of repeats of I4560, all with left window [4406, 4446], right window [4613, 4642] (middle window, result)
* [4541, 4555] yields 0.23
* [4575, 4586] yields 0.27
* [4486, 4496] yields 0.03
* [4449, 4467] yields 0.76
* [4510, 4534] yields 0.25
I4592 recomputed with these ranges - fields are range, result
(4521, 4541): 19.3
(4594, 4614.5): 20.5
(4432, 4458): 18.8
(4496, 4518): 20.3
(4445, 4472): 18.7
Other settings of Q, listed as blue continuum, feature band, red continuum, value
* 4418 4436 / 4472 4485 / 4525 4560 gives -0.01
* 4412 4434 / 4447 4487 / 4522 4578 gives 0.02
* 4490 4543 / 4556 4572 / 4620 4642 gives -0.01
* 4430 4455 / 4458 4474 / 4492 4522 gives 0.03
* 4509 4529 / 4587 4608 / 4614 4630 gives -0.01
